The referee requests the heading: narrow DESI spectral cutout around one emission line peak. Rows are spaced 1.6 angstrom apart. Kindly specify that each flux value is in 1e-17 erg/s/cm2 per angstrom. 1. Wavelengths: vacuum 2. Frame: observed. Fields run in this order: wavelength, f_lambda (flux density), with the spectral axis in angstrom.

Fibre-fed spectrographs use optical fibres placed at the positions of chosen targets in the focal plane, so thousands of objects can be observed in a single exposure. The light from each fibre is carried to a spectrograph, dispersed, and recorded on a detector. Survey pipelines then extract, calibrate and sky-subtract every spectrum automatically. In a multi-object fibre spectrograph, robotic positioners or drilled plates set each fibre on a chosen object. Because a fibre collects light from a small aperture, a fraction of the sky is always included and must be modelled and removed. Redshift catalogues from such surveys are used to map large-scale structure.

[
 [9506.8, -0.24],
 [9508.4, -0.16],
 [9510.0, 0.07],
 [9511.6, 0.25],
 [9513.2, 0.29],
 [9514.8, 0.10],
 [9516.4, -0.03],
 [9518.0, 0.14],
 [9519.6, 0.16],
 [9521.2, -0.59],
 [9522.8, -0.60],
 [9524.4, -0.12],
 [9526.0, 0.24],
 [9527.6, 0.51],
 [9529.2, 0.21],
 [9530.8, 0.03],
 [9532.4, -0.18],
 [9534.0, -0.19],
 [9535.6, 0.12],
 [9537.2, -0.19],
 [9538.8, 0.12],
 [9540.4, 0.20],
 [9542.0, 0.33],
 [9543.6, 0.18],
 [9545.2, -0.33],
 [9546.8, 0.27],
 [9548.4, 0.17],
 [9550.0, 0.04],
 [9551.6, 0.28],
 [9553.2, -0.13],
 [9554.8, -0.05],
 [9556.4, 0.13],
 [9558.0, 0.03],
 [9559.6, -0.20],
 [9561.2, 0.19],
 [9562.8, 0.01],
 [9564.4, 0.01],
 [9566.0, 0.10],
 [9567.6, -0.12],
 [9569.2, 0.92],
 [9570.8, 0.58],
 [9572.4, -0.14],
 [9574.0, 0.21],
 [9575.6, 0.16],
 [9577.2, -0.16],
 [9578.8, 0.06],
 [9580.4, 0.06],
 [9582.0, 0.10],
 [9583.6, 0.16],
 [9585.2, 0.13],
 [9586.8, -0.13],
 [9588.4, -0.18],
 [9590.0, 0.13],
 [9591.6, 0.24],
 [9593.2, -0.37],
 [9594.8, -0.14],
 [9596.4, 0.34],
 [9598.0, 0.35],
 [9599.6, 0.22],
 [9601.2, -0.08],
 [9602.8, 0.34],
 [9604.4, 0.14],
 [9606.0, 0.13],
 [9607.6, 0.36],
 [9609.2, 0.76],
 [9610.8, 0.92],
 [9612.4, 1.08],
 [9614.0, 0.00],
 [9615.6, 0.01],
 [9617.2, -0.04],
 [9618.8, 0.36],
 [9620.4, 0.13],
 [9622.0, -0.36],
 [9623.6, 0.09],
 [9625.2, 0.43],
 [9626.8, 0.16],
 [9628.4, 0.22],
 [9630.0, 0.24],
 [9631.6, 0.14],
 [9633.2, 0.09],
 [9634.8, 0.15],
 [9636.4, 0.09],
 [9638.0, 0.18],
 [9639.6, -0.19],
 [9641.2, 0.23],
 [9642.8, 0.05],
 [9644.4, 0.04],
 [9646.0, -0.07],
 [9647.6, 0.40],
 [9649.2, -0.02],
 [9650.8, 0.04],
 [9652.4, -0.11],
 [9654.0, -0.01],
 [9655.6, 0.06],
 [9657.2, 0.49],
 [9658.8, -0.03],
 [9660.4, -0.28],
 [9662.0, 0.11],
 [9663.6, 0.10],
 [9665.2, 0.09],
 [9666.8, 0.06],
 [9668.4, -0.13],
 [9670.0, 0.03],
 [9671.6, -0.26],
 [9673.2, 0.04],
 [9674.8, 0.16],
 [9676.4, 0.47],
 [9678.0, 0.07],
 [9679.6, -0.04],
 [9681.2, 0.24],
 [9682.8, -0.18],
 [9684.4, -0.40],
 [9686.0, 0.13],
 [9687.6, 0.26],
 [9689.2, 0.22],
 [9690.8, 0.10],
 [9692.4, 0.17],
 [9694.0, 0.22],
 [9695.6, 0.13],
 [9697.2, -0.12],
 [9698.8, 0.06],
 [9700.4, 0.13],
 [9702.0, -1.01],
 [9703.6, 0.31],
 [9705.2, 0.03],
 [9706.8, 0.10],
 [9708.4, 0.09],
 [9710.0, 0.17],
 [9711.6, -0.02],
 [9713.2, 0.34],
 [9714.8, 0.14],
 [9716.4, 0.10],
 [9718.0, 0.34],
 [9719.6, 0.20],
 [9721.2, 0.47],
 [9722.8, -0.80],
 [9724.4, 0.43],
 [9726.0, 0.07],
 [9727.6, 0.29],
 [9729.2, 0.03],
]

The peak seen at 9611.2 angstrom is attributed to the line H-beta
